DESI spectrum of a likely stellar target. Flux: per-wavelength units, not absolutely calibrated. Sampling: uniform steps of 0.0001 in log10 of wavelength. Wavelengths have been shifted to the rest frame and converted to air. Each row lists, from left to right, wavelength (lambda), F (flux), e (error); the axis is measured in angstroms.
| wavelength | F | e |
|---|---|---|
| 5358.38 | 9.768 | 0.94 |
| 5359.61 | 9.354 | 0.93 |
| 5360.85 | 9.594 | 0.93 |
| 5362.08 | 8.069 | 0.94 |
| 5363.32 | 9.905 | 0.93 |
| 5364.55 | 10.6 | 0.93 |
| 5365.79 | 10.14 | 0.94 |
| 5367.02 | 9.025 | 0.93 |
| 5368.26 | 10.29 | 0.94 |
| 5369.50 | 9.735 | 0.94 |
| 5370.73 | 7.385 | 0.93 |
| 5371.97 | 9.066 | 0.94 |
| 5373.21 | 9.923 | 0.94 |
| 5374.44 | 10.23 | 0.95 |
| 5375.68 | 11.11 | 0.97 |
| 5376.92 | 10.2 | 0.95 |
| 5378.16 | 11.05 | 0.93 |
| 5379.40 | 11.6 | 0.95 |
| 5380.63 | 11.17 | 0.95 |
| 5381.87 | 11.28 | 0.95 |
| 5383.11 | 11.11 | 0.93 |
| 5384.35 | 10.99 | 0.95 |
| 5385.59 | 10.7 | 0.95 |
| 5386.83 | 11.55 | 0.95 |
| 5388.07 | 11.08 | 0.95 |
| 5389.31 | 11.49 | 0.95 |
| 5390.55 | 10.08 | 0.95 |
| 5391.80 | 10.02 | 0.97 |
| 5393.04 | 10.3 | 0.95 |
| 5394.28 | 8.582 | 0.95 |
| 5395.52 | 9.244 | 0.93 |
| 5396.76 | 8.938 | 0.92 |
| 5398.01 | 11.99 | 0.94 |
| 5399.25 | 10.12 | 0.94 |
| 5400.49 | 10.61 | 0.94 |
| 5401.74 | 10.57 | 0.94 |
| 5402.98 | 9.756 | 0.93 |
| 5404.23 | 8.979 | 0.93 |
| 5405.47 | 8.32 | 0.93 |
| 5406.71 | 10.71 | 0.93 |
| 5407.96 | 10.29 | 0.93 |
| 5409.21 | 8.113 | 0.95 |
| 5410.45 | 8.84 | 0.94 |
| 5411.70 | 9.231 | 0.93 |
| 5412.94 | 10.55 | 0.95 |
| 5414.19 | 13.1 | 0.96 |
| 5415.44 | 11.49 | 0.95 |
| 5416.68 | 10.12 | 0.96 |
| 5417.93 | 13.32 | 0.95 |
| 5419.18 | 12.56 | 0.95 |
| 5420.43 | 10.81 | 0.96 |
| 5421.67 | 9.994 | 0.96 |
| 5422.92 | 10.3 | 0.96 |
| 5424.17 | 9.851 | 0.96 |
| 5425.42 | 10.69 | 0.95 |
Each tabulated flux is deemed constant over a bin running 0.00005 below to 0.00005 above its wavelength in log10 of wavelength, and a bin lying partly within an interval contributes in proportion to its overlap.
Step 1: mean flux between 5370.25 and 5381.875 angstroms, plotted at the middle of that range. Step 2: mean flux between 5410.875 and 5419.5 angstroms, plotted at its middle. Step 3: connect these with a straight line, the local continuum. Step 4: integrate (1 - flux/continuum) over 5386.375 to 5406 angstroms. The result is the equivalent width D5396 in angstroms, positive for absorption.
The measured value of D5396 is 1.3 angstroms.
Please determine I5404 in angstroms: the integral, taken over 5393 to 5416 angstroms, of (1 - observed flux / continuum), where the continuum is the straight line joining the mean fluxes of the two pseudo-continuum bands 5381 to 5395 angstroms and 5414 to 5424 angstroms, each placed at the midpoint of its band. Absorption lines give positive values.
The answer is 2.2 angstroms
